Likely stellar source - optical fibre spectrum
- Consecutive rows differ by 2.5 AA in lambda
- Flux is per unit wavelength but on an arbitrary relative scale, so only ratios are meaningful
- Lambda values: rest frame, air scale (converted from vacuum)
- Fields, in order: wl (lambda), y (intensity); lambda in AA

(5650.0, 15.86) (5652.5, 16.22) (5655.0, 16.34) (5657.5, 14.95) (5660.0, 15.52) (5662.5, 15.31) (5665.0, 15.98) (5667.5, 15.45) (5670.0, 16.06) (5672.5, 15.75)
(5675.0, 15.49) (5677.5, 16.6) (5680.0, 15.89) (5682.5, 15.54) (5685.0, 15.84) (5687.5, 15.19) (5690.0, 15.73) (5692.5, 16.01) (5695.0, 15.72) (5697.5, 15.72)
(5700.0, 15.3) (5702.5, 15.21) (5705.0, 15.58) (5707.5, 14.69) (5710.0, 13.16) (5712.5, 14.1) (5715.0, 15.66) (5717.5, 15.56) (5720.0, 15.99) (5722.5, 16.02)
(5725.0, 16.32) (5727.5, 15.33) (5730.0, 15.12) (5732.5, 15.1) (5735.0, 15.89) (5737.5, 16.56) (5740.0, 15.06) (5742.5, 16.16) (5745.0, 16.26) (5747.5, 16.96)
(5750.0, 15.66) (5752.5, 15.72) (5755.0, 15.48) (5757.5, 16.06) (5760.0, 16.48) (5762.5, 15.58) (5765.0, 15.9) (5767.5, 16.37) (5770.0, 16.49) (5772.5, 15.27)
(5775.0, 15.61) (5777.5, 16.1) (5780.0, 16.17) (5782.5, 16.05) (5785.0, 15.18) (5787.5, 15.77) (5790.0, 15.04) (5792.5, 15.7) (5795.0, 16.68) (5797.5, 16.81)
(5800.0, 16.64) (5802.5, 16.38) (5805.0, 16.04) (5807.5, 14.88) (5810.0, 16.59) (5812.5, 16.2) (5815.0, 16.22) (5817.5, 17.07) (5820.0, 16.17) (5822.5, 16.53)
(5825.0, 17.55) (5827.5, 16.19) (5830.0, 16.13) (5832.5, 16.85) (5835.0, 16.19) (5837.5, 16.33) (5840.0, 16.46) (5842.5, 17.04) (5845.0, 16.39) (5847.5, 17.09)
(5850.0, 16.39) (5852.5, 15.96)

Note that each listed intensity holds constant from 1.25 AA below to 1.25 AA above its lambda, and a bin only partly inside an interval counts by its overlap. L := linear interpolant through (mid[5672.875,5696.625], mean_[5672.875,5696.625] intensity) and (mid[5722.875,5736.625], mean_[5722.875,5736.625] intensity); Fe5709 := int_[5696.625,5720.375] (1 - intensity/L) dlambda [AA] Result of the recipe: 1.0 AA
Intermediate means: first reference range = 15.8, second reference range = 15.6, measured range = 15.1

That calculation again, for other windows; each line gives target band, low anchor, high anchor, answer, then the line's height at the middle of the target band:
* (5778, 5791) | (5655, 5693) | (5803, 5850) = 0.4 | 16.2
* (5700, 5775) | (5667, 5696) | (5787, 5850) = 1.8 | 16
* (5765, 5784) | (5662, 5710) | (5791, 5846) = 0.2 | 16.1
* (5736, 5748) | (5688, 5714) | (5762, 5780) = -0.4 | 15.6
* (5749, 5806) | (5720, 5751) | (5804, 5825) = 0.5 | 16.1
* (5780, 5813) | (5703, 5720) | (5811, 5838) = 0.2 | 16.1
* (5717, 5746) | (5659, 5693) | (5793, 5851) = 0.4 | 16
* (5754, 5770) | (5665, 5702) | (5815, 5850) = 0.2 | 16.2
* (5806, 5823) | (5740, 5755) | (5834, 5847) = 0.2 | 16.4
